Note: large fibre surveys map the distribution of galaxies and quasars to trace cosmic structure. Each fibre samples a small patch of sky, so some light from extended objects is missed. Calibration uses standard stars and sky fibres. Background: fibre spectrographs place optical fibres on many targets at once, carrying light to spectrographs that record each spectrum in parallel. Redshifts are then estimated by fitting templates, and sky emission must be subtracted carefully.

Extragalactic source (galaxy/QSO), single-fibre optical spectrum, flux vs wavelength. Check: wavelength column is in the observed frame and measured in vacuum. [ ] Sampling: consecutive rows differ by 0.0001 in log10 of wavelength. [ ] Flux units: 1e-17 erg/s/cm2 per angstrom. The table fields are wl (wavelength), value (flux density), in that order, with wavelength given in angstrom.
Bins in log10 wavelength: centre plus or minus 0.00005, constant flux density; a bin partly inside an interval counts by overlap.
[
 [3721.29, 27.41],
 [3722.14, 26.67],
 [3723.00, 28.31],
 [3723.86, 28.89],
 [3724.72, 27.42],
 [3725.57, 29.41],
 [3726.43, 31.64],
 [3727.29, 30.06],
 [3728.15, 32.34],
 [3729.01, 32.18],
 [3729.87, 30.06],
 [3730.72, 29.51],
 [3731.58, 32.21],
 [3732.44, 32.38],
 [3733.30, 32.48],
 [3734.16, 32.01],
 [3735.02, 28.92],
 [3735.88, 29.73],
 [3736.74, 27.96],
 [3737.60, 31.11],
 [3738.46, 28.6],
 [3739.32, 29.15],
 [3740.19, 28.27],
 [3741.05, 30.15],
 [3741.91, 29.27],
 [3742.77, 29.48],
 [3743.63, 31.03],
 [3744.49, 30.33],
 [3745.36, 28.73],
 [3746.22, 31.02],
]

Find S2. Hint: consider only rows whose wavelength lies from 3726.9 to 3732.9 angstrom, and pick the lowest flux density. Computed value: 29.51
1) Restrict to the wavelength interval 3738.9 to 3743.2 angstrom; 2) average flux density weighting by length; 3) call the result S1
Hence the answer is 29.2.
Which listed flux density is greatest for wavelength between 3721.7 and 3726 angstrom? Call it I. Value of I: 29.41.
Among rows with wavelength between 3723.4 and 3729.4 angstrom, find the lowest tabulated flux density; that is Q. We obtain 27.42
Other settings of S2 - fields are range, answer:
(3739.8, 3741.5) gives 28.27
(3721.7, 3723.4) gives 26.67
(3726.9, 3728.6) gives 30.06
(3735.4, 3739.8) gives 27.96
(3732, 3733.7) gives 32.38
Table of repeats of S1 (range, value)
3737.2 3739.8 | 29.5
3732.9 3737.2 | 30.2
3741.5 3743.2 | 29.4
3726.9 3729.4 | 31.5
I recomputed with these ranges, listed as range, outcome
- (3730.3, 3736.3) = 32.48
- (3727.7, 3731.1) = 32.34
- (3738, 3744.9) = 31.03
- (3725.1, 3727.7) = 31.64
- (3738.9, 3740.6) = 29.15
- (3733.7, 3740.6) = 32.01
